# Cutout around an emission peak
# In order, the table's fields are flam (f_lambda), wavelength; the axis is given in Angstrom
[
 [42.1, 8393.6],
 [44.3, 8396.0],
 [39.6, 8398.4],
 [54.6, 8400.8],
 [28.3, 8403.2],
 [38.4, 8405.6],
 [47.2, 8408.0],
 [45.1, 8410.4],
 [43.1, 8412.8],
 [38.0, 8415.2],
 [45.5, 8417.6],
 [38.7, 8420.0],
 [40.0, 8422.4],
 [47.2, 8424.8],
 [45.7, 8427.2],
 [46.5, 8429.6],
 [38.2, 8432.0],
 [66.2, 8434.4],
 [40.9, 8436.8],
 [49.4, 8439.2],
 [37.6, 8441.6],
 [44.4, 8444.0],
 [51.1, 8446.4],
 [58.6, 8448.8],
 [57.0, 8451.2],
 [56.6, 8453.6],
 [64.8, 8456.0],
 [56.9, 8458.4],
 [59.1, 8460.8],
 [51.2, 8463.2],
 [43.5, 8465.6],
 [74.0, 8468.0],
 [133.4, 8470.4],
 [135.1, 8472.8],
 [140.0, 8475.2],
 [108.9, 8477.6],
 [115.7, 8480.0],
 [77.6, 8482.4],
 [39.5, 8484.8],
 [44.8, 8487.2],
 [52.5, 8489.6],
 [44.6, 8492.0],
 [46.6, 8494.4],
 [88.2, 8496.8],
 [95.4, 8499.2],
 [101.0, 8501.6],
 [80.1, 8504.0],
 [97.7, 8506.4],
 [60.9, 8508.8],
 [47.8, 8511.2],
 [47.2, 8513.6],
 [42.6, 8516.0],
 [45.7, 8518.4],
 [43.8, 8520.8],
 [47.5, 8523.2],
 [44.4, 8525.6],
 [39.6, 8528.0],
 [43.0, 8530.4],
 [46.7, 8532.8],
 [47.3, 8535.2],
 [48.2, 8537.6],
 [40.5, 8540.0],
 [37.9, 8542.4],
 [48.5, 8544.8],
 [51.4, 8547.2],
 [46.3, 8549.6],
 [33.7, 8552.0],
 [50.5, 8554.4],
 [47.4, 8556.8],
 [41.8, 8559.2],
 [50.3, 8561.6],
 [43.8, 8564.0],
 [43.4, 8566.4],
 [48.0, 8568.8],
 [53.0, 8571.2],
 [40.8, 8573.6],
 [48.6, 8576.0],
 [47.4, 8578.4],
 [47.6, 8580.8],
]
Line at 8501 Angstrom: [N II] 6583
